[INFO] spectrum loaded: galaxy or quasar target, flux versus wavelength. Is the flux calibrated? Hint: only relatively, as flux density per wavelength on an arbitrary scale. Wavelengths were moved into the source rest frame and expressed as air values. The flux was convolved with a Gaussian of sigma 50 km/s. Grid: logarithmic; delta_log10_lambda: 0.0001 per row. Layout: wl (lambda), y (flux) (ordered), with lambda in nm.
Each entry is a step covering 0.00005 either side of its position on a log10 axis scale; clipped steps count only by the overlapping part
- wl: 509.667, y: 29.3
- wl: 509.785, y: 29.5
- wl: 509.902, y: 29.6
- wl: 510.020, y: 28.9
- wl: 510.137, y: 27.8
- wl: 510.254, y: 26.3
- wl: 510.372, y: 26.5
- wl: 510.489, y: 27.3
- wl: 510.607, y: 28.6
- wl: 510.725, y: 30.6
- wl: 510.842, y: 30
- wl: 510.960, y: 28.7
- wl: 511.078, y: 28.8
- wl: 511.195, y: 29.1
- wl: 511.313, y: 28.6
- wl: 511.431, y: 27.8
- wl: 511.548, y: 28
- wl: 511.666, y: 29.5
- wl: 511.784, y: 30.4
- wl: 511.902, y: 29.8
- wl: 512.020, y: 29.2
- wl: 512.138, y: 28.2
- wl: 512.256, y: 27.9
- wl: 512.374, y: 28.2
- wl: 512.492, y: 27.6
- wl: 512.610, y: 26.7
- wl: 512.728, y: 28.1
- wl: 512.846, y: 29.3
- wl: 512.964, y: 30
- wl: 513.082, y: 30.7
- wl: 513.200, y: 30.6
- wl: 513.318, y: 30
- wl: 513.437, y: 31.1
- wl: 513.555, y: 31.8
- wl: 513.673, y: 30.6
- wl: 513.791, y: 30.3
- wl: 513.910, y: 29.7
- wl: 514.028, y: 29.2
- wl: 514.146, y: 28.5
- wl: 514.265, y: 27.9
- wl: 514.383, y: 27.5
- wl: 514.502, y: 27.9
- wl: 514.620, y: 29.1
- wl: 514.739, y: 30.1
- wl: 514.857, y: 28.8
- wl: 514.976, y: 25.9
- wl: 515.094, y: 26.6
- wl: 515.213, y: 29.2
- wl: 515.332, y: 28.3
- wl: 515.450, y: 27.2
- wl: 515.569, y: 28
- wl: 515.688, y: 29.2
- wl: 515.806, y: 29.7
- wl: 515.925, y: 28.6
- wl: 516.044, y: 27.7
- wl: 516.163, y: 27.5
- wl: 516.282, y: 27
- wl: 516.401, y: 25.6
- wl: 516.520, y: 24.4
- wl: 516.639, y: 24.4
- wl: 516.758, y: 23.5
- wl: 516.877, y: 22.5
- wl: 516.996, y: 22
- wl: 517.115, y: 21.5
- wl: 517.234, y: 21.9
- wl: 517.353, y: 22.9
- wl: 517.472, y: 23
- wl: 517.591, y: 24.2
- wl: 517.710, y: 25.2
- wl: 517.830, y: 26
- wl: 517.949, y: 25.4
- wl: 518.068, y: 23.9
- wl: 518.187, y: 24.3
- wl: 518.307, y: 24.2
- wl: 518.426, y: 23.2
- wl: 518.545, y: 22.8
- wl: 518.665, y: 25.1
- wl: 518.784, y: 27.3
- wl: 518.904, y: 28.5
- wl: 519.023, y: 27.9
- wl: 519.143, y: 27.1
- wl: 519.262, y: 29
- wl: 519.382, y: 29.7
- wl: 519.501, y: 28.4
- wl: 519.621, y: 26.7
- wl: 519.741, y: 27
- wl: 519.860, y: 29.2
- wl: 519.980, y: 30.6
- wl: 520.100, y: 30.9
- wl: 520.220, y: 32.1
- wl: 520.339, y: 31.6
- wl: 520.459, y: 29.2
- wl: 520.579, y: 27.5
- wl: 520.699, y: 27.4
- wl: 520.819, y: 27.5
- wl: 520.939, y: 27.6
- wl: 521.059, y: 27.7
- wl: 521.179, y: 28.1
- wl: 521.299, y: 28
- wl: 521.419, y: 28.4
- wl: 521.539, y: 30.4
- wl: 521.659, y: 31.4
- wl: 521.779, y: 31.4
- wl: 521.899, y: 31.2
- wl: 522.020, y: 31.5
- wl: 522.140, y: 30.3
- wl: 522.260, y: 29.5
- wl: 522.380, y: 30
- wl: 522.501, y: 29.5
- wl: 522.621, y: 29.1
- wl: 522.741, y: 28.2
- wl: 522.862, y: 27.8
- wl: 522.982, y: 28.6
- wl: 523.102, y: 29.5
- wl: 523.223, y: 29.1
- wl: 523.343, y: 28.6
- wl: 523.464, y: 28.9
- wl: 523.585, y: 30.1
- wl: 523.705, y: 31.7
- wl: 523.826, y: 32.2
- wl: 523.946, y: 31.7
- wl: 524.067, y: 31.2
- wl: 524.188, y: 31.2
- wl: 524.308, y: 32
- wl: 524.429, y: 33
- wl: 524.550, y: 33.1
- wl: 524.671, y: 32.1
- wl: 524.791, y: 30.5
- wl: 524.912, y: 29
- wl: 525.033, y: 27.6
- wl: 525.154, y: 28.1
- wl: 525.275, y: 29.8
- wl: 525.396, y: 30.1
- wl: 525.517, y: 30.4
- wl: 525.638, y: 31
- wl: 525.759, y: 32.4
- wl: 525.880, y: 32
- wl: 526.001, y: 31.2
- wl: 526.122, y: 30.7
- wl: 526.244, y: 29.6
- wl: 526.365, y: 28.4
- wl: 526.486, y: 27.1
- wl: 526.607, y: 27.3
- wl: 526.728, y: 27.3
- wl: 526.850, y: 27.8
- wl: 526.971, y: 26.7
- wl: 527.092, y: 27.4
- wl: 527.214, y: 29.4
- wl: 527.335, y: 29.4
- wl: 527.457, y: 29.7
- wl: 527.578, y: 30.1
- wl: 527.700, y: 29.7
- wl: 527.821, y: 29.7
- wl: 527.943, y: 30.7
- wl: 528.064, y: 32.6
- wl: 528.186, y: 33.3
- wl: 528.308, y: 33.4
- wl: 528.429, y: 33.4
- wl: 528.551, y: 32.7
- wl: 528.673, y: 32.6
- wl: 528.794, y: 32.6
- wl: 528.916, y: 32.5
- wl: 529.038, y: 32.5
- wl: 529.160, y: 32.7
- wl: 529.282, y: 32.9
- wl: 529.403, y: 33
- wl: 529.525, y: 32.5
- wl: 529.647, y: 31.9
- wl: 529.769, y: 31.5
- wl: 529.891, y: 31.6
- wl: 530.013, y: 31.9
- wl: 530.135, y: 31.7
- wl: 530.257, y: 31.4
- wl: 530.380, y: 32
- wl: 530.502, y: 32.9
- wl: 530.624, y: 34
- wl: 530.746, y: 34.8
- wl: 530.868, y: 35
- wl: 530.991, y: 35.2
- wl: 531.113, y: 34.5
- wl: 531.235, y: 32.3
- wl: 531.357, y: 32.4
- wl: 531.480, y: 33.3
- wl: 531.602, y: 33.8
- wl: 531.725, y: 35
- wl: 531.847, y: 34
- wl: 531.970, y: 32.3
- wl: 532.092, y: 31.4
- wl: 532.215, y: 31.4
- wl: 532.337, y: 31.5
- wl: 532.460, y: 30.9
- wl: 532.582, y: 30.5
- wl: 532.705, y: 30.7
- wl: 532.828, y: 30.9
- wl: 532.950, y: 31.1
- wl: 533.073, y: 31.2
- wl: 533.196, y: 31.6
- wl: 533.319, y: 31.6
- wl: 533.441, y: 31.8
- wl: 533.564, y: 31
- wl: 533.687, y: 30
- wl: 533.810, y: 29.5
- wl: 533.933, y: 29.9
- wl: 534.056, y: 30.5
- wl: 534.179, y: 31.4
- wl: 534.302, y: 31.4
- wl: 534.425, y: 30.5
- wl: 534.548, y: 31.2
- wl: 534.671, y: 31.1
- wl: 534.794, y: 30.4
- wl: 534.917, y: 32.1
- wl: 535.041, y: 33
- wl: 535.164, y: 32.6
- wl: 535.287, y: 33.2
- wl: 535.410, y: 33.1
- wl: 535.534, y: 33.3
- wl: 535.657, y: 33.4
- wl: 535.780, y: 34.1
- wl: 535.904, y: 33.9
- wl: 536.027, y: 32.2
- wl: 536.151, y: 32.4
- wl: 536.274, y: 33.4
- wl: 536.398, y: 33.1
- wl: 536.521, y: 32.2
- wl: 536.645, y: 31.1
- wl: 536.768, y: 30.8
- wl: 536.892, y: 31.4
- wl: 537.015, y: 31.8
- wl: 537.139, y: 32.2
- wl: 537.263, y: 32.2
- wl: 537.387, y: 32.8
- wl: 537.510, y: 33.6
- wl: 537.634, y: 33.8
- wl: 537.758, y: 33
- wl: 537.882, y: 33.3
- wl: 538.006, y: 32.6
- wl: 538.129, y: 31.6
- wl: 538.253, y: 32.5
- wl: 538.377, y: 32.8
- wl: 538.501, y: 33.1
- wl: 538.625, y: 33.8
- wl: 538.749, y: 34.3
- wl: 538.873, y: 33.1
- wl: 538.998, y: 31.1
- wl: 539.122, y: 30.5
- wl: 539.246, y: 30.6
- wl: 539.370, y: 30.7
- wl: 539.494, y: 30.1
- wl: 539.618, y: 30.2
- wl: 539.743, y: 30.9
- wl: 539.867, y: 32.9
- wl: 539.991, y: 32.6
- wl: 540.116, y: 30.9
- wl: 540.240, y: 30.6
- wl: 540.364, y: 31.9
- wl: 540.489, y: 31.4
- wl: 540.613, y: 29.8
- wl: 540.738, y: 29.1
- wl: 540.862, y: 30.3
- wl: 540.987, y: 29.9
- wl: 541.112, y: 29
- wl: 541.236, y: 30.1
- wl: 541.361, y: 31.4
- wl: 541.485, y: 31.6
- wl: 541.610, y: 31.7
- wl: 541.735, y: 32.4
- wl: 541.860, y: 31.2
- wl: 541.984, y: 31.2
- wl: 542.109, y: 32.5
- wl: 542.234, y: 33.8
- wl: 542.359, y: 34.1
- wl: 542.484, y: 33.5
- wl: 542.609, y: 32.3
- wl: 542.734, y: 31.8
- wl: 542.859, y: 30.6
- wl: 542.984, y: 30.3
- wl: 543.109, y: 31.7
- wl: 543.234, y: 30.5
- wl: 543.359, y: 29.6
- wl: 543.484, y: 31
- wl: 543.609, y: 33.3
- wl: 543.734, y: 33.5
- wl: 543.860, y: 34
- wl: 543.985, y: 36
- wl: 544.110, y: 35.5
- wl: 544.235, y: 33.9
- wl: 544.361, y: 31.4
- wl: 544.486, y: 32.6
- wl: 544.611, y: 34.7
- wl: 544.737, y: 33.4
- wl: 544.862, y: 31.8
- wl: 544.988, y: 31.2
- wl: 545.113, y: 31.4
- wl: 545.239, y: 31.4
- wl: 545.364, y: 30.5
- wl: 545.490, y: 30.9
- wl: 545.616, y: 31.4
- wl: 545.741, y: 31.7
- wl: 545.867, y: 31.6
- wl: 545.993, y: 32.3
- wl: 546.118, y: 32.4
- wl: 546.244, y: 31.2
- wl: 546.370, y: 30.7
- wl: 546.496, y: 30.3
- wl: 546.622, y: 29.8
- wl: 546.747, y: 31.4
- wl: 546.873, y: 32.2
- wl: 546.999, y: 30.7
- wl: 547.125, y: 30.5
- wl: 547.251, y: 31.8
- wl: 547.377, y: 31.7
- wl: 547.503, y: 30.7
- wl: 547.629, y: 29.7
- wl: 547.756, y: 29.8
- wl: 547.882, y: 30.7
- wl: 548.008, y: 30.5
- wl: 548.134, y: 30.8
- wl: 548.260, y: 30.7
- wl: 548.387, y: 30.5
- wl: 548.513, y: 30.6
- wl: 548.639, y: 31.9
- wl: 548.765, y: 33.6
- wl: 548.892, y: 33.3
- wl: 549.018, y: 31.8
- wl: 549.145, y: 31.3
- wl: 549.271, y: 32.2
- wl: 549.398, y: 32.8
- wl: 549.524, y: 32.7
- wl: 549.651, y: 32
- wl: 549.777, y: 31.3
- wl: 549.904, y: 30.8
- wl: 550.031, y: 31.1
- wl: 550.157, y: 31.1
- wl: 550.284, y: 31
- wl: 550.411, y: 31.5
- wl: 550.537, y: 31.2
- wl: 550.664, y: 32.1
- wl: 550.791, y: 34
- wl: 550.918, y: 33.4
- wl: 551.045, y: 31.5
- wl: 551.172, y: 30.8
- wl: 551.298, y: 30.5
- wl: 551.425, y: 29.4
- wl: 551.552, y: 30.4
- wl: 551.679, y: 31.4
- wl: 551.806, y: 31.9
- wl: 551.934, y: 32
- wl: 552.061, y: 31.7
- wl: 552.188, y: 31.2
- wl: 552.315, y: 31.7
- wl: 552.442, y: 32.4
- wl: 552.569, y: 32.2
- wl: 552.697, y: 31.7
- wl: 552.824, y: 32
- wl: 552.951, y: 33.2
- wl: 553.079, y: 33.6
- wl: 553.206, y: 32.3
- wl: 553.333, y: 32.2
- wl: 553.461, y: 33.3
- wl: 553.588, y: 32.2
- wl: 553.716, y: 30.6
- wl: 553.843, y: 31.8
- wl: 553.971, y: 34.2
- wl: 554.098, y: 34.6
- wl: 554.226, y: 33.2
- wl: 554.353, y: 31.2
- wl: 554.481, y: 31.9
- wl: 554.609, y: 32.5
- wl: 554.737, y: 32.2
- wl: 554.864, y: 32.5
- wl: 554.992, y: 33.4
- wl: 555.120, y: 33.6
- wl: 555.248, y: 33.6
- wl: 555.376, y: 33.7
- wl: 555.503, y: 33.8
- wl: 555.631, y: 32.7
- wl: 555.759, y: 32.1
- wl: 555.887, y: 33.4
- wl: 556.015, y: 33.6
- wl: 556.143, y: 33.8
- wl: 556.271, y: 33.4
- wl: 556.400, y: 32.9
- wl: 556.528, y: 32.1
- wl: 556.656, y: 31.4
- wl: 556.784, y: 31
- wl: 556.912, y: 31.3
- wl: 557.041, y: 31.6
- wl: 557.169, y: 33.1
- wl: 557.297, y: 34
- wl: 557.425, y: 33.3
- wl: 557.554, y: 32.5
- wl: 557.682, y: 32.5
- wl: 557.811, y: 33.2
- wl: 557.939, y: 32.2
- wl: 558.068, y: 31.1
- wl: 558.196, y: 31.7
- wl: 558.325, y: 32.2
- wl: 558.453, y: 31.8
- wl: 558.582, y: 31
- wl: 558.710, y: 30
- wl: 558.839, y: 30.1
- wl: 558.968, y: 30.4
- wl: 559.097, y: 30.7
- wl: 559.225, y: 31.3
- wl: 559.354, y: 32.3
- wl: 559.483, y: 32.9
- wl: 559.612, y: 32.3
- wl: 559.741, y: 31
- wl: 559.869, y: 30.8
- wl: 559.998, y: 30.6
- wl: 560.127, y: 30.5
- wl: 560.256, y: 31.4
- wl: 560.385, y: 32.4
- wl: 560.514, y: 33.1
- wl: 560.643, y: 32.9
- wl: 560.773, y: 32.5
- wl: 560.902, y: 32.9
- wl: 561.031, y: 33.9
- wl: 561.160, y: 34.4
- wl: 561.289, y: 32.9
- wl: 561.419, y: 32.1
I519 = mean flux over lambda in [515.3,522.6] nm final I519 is 27.3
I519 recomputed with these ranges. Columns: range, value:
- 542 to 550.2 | 31.8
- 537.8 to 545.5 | 31.9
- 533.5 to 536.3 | 31.9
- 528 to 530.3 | 32.5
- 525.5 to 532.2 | 31.6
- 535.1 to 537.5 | 32.6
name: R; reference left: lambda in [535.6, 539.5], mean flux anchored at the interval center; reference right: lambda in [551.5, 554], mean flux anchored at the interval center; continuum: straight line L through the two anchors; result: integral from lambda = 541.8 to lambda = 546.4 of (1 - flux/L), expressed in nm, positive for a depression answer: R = 0.01 nm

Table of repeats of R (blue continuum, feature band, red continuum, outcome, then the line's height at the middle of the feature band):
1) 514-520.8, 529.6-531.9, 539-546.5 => -0.29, 29.4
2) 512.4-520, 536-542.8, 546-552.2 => -0.40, 30.1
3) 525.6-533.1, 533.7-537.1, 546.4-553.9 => -0.04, 31.5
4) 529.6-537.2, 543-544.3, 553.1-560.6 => -0.02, 32.2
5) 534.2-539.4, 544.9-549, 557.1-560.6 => 0.12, 32.1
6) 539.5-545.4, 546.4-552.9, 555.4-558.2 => 0.16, 32.2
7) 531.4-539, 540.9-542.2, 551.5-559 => 0.04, 32.2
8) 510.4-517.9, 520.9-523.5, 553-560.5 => -0.07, 28.6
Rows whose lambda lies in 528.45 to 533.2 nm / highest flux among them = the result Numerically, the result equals 35.2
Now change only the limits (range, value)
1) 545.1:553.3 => 34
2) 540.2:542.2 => 32.5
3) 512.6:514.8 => 31.8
